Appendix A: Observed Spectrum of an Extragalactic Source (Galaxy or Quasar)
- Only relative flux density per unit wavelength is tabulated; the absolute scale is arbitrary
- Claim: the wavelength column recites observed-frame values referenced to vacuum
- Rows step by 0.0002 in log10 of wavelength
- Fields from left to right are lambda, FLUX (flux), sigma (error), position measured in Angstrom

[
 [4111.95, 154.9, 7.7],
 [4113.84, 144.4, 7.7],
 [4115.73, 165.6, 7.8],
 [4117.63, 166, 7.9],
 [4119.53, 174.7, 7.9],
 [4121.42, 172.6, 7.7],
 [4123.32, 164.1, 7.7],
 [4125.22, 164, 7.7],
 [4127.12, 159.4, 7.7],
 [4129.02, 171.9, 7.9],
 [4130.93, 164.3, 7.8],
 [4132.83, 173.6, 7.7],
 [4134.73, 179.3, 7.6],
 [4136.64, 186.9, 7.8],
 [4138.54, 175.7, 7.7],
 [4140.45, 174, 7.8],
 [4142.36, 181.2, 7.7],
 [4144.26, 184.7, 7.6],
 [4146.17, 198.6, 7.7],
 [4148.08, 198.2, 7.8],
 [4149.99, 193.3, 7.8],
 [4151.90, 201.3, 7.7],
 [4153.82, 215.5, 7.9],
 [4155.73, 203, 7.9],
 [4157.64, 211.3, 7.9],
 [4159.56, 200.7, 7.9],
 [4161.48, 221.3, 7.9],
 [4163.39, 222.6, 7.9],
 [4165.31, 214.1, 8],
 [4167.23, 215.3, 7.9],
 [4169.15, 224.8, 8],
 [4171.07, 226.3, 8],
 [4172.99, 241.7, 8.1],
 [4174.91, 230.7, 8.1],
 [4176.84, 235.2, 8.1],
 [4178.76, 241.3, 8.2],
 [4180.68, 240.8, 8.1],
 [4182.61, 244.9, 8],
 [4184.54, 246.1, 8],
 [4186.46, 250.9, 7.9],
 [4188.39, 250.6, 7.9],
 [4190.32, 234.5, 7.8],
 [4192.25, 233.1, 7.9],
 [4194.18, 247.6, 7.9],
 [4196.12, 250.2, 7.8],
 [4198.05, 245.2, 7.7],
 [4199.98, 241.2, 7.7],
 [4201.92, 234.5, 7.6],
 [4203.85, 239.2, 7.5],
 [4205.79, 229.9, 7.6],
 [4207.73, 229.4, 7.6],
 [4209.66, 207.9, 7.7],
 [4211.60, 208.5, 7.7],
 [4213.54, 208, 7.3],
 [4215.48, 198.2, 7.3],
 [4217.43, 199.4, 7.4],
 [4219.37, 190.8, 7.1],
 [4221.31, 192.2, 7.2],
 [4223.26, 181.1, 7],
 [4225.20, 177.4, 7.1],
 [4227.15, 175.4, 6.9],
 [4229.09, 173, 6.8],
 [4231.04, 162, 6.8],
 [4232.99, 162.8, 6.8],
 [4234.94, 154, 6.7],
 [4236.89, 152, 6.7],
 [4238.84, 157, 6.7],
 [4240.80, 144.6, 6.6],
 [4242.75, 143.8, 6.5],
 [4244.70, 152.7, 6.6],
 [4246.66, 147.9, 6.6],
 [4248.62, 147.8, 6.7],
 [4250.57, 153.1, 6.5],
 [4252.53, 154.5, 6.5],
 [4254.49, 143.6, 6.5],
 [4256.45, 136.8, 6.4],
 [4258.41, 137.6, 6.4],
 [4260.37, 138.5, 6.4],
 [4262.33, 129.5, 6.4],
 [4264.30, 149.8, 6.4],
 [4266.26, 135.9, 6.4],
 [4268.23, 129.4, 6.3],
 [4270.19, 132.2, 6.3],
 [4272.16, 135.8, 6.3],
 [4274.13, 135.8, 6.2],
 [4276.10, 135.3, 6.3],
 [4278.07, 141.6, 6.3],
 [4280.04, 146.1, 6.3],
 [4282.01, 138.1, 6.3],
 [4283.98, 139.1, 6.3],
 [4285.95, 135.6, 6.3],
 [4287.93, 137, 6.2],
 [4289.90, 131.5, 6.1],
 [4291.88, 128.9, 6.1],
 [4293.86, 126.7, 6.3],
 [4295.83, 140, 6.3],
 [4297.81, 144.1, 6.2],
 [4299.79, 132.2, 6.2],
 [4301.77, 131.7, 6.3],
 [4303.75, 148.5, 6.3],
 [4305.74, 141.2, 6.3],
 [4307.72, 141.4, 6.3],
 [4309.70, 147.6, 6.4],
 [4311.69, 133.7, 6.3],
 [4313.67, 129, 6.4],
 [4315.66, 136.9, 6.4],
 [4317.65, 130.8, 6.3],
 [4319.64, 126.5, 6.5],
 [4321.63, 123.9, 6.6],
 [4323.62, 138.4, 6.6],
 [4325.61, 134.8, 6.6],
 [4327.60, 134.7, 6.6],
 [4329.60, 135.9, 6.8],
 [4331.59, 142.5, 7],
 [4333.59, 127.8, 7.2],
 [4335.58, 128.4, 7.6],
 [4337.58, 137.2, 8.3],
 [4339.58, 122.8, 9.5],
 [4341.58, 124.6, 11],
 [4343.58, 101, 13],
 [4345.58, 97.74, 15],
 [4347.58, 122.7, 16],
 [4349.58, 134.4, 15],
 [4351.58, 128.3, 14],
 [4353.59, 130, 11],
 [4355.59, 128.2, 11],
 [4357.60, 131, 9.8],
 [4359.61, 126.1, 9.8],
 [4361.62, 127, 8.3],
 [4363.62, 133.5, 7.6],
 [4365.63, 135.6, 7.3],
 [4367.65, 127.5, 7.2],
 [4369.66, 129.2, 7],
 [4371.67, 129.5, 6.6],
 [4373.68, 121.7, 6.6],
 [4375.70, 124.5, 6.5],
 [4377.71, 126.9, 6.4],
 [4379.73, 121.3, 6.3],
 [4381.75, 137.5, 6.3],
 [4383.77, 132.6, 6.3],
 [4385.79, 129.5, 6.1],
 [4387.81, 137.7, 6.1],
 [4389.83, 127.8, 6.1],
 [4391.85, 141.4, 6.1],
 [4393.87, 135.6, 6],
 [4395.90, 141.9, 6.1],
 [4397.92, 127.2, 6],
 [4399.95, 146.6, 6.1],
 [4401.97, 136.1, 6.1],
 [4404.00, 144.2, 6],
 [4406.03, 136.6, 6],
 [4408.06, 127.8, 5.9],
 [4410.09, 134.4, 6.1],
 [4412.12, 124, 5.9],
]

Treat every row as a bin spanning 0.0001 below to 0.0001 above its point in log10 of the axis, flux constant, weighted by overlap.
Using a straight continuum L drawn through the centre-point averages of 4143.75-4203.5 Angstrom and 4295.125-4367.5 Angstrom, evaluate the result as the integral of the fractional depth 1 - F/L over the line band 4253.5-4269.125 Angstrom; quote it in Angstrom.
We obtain 3.2 Angstrom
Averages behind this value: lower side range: 226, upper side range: 131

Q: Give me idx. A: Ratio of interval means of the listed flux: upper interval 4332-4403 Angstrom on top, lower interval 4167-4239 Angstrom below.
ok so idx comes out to 0.60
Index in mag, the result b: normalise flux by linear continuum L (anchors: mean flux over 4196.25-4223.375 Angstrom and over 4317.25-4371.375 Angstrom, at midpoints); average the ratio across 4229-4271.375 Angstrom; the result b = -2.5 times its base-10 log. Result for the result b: 0.28 mag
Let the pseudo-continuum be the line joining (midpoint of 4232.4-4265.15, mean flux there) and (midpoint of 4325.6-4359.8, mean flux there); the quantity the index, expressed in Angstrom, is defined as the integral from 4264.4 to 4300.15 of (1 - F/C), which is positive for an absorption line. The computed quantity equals 0.9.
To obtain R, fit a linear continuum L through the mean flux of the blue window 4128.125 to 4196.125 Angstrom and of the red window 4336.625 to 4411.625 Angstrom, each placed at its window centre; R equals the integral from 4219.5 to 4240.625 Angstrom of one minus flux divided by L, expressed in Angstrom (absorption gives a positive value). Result 2.0 Angstrom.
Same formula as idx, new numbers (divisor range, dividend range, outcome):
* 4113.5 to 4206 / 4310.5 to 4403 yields 0.62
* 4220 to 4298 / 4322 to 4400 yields 0.88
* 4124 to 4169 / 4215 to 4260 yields 0.84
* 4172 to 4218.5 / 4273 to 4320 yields 0.59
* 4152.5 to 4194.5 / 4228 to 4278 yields 0.64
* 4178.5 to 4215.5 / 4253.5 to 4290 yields 0.59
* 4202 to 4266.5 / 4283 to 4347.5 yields 0.77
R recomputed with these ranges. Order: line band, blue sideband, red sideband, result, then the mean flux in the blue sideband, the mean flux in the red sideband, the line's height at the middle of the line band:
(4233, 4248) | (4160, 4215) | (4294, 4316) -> 3.1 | 232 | 138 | 190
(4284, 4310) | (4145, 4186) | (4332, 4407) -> 4.0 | 221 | 130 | 162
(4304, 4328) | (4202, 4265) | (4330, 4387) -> 1.2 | 172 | 127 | 142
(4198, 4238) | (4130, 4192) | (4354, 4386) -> -1.4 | 212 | 129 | 190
